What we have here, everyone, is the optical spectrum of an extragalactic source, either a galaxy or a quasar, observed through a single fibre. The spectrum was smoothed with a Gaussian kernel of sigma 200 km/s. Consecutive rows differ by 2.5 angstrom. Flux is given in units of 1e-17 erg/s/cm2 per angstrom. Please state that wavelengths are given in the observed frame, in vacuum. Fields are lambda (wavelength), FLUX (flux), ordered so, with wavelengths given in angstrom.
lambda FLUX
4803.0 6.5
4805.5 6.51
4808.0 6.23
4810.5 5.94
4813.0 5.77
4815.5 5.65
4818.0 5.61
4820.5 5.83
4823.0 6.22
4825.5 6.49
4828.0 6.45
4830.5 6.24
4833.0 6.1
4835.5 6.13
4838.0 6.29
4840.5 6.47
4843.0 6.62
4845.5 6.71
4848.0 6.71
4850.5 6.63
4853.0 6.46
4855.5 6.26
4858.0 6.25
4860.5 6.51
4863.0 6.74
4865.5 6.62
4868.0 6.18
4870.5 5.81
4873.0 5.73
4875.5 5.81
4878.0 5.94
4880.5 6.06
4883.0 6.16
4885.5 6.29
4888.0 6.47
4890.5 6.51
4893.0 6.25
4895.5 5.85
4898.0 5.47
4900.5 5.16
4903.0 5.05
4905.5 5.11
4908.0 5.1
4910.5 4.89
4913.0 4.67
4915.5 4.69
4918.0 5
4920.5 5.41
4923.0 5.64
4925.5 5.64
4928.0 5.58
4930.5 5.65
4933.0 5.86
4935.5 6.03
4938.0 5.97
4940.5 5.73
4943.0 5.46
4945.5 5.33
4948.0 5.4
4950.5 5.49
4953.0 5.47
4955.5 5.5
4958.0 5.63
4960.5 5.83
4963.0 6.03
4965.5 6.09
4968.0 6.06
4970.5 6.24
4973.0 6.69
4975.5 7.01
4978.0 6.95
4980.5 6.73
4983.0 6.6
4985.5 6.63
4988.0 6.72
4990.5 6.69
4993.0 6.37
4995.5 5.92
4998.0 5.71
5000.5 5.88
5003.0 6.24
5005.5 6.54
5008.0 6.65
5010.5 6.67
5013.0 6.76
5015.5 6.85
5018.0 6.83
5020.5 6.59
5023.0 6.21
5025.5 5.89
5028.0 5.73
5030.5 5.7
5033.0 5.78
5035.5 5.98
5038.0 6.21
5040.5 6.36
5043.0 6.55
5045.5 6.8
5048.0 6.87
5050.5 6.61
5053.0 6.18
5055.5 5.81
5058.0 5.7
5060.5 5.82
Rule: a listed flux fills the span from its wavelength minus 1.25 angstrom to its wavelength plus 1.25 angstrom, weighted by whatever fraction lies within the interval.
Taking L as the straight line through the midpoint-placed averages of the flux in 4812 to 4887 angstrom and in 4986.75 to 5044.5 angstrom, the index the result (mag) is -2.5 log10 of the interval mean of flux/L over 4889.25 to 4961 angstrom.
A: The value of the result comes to 0.14 mag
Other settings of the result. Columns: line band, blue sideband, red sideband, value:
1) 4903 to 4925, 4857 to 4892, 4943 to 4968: 0.170 mag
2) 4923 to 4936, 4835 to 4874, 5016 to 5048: 0.110 mag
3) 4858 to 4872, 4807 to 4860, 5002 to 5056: -0.015 mag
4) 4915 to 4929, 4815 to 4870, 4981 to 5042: 0.180 mag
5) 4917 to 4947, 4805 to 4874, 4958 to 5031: 0.129 mag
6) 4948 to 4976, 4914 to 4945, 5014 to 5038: -0.035 mag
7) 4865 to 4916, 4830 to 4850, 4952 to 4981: 0.112 mag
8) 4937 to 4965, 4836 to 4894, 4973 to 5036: 0.134 mag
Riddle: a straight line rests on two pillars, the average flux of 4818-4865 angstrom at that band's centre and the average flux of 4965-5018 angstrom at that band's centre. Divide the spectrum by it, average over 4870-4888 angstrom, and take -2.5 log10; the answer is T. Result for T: 0.07 mag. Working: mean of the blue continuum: 6.38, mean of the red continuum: 6.49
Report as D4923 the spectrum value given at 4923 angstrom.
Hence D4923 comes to 5.64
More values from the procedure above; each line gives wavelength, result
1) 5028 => 5.73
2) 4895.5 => 5.85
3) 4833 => 6.1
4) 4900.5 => 5.16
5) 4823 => 6.22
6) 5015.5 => 6.85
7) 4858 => 6.25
